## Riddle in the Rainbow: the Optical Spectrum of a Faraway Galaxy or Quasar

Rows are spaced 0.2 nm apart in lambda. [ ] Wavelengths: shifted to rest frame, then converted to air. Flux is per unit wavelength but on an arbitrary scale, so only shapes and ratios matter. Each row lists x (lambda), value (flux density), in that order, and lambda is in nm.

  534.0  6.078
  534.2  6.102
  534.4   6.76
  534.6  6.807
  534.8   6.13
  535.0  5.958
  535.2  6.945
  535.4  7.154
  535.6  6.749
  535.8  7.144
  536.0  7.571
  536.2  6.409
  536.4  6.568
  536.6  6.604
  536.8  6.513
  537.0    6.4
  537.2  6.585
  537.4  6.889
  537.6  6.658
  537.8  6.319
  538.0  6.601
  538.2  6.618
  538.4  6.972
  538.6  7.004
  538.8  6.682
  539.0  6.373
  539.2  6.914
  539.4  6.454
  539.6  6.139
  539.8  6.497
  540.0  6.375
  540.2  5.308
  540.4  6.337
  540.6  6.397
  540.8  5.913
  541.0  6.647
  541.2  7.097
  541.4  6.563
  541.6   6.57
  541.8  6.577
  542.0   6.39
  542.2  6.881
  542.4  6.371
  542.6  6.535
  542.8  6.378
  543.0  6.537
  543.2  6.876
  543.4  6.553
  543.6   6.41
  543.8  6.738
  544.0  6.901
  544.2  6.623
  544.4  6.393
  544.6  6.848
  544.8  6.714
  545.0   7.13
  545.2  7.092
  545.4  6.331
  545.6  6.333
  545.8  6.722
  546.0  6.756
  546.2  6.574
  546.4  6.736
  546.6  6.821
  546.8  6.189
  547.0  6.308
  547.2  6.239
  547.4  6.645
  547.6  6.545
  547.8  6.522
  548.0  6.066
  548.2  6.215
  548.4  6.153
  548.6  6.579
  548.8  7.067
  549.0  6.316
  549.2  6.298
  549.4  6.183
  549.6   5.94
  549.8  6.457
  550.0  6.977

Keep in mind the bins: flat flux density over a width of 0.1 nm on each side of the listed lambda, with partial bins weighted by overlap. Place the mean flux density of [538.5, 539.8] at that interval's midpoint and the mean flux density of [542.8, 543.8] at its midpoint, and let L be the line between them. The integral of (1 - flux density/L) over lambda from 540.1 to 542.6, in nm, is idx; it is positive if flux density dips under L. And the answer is 0.06 nm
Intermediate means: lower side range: 6.59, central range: 6.43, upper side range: 6.59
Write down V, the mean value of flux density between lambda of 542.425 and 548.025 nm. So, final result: 6.59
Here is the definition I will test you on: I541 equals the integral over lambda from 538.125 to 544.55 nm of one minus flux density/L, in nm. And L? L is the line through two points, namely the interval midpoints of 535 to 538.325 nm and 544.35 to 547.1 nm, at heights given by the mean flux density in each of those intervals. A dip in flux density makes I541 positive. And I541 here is 0.14 nm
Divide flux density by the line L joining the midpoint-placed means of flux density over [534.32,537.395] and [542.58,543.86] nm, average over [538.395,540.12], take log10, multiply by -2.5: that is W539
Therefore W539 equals 0.012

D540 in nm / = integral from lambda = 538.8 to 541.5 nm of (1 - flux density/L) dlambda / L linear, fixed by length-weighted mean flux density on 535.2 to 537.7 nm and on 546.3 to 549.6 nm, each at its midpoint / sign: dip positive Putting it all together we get 0.11 nm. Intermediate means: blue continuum 6.78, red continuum 6.42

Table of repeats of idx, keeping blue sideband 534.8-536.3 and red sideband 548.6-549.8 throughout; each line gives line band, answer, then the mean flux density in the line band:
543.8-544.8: -0.025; 6.7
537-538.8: 0.011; 6.69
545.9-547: -0.020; 6.59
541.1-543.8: -0.004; 6.6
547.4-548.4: 0.012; 6.35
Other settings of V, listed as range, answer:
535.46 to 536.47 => 6.91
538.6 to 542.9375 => 6.46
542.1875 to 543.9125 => 6.57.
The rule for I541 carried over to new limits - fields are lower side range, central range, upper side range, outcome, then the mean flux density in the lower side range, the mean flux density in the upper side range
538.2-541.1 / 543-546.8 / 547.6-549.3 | -0.15 nm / 6.44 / 6.41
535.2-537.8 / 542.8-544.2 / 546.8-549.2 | -0.02 nm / 6.76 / 6.41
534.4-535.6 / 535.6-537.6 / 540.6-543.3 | -0.04 nm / 6.62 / 6.56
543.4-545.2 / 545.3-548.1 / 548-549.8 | 0.02 nm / 6.73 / 6.33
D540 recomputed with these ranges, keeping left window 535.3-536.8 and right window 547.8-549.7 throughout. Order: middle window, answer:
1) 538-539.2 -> 0.00 nm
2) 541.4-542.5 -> 0.01 nm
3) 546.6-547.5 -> 0.00 nm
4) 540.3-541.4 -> 0.03 nm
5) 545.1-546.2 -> -0.03 nm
